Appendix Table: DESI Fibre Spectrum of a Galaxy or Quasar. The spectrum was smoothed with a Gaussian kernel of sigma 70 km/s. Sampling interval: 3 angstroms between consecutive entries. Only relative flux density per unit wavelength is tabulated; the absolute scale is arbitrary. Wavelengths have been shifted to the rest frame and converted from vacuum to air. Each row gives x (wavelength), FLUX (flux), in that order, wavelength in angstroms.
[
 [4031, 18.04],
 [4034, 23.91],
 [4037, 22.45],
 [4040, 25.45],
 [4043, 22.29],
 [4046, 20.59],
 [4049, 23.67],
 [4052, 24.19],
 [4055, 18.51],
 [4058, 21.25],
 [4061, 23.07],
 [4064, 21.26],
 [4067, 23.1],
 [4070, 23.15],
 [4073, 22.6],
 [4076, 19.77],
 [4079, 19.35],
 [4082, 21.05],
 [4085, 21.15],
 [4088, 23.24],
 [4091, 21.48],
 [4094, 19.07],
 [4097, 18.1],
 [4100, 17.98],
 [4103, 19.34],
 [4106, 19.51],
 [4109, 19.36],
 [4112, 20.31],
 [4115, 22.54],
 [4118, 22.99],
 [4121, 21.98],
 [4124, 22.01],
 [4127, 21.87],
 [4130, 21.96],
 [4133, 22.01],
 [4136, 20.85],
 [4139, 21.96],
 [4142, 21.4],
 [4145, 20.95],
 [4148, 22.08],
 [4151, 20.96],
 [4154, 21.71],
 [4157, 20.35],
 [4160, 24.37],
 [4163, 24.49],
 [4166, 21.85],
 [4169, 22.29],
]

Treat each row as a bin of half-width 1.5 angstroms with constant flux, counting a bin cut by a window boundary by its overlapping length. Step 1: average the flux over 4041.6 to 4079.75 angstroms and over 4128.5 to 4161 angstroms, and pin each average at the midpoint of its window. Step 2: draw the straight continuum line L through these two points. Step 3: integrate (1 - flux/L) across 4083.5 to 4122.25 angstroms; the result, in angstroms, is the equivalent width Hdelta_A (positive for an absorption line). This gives 2.1 angstroms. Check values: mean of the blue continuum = 21.8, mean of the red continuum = 21.6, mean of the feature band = 20.5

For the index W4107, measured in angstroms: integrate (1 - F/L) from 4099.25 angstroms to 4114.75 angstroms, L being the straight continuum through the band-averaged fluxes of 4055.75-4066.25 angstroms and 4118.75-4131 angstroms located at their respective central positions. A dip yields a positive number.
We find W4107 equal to 1.6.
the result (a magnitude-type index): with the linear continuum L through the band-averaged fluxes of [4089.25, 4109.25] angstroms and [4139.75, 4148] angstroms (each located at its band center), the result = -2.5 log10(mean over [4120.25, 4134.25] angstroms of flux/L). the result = -0.068 mag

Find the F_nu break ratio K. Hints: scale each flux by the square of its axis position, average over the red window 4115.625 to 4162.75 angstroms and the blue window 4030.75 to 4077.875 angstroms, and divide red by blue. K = 1.03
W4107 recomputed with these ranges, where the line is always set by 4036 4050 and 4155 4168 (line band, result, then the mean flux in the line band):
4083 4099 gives 1.6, 20.5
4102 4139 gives 2.4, 21.3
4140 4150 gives 0.6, 21.5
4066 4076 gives 0.2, 22.5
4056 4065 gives 0.5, 21.7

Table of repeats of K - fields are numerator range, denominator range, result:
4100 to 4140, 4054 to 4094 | 1.01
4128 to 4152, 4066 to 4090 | 1.03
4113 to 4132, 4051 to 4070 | 1.04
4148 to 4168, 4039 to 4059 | 1.06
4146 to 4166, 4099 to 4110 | 1.20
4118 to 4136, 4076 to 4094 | 1.07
